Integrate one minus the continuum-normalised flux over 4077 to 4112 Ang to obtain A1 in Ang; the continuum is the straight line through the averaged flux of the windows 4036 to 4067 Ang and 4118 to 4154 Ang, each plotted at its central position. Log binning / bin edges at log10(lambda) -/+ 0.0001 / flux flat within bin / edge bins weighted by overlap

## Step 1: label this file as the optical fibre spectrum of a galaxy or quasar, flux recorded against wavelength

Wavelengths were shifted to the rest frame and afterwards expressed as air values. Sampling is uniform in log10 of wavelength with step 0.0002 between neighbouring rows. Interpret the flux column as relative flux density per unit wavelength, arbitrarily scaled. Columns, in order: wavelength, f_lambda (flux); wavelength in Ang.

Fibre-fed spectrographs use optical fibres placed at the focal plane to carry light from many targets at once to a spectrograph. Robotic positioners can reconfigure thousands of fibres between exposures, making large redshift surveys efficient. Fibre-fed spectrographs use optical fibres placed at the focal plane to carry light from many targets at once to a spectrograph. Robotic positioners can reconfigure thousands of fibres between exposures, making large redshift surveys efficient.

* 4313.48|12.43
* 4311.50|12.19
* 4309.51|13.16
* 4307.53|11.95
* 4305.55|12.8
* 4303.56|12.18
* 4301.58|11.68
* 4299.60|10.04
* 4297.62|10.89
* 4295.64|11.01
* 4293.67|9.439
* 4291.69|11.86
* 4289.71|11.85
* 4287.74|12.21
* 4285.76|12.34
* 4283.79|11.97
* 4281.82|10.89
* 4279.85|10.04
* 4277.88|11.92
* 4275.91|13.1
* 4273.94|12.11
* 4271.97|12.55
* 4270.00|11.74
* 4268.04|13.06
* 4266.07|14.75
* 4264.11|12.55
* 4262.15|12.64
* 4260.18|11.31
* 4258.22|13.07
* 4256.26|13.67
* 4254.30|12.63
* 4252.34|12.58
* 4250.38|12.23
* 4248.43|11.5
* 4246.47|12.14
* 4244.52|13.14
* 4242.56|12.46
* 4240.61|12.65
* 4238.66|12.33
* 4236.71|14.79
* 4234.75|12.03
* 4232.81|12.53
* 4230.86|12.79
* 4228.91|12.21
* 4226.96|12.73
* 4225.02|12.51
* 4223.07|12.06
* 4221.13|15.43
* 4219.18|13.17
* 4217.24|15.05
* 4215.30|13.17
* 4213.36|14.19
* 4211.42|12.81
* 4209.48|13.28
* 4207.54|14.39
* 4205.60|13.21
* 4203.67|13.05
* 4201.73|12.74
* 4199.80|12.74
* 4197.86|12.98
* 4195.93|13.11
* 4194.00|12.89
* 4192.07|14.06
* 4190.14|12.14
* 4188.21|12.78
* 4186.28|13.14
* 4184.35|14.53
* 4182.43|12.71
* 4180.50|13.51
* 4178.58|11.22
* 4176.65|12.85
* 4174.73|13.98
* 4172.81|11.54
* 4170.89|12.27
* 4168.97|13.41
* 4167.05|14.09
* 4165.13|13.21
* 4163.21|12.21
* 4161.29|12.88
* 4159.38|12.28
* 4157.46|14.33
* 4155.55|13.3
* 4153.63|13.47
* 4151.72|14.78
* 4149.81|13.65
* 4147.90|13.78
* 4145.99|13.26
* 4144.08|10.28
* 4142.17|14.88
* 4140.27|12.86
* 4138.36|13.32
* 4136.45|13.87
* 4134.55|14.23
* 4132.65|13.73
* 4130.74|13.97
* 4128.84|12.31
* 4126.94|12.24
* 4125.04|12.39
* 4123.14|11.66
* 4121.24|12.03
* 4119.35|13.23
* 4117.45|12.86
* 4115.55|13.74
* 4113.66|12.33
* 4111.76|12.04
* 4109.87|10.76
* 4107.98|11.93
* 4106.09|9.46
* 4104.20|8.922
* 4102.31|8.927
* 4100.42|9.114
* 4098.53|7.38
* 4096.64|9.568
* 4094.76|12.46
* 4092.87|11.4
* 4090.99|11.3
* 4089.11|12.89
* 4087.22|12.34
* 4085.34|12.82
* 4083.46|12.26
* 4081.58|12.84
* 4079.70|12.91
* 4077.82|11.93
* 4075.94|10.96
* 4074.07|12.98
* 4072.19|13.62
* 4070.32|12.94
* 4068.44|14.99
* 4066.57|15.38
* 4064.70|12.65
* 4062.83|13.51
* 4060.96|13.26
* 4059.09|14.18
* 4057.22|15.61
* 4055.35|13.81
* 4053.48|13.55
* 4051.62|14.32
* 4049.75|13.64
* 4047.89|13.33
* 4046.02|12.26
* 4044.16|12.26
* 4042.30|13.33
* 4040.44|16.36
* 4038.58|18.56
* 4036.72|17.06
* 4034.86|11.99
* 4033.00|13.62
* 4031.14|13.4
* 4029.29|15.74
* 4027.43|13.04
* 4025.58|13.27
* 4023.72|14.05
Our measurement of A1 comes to 6.7 Ang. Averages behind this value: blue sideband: 14.3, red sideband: 13.1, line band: 11.1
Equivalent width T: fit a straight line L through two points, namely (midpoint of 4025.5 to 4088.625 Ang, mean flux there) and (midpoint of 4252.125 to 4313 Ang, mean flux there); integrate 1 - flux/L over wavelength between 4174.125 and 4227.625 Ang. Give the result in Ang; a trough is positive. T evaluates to -2.5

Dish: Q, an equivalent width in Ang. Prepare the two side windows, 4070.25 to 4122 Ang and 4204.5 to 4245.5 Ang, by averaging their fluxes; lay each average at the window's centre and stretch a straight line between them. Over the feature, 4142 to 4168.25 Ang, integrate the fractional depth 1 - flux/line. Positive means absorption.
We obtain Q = -2.0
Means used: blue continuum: 11.6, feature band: 13.3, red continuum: 13.2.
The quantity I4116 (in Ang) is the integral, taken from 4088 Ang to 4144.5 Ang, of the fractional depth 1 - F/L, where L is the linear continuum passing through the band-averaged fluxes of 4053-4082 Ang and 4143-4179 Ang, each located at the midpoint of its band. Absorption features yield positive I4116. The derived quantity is 5.7 Ang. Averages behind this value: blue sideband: 13.5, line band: 11.9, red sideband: 13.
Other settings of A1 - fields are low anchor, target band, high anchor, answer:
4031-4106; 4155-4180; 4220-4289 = -0.5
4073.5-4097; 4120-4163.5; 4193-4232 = -1.8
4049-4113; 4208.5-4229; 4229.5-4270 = -1.2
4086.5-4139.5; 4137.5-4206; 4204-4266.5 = -4.0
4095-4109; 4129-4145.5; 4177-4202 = -3.7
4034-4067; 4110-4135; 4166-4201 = 1.5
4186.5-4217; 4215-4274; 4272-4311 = -1.6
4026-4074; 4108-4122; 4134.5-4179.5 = 1.1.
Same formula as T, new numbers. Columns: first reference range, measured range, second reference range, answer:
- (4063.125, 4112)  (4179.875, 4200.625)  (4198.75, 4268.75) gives -0.87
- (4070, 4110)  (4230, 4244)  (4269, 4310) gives -1.47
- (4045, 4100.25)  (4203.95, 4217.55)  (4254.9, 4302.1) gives -1.58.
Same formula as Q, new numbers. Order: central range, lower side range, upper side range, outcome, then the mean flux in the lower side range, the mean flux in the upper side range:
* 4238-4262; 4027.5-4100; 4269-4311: -1.0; 13.2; 11.7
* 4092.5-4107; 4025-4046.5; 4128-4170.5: 4.4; 14.3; 13.4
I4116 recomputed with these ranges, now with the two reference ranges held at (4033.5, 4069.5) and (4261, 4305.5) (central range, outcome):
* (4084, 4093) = 1.0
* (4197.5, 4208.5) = -0.5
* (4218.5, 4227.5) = -0.5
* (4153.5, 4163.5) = 0.0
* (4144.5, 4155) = -0.3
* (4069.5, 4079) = 1.0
